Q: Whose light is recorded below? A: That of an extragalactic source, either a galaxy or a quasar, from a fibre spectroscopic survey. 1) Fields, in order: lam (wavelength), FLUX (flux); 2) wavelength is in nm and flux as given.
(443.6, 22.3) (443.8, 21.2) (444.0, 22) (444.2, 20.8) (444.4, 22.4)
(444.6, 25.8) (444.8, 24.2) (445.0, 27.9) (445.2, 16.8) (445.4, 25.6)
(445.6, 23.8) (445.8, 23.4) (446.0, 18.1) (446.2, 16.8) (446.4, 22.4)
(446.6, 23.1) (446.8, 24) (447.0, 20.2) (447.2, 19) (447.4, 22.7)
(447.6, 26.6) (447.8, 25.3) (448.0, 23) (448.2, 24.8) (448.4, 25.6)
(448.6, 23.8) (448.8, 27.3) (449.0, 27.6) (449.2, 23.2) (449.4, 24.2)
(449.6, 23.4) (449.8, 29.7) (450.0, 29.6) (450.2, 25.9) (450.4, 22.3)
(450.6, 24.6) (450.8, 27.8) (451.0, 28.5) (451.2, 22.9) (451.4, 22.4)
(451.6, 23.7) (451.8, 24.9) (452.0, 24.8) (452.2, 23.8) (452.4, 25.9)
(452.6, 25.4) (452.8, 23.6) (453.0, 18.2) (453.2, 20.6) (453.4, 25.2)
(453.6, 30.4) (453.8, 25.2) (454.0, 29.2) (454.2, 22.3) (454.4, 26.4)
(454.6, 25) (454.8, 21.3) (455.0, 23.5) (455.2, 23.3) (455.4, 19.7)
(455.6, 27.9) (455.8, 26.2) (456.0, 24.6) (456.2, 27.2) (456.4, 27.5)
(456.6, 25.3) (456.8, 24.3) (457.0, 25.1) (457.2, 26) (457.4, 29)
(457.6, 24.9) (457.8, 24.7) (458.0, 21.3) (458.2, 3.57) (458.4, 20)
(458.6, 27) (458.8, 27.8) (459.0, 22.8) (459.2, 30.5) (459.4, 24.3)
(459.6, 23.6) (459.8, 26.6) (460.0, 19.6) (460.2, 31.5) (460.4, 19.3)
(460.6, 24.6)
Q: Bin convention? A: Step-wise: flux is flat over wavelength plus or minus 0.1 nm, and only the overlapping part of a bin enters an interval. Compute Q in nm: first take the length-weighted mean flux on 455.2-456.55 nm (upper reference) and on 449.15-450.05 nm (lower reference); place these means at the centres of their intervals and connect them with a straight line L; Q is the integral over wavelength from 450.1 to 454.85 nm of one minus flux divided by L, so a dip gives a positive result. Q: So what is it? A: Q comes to 0.195 nm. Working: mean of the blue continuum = 26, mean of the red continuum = 25.3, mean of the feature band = 24.6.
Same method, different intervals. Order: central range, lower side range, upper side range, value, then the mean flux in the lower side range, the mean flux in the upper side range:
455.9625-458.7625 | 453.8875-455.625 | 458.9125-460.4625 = 0.10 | 24.1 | 24.9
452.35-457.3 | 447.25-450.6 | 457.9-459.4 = -0.32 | 25.2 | 22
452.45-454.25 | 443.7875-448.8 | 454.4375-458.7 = -0.08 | 22.9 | 23.7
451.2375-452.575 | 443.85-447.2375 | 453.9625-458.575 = -0.06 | 22.2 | 23.8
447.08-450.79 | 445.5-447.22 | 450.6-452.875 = -0.31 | 21.3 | 24.9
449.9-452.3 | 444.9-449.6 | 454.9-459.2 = -0.16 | 23.3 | 24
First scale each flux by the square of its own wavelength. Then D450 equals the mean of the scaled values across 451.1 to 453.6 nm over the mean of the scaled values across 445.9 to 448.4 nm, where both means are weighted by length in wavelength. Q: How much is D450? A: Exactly 1.09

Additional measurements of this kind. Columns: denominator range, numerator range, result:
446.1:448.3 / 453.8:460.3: 1.13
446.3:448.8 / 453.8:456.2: 1.08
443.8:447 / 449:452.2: 1.15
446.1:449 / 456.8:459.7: 1.06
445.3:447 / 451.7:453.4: 1.10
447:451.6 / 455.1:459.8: 1.01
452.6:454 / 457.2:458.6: 0.90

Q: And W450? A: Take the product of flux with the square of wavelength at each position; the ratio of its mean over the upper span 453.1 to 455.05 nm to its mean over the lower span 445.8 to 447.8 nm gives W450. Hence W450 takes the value 1.19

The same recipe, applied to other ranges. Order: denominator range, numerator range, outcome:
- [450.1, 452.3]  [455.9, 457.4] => 1.08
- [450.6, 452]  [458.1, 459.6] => 0.93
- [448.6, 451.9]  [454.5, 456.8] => 0.99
